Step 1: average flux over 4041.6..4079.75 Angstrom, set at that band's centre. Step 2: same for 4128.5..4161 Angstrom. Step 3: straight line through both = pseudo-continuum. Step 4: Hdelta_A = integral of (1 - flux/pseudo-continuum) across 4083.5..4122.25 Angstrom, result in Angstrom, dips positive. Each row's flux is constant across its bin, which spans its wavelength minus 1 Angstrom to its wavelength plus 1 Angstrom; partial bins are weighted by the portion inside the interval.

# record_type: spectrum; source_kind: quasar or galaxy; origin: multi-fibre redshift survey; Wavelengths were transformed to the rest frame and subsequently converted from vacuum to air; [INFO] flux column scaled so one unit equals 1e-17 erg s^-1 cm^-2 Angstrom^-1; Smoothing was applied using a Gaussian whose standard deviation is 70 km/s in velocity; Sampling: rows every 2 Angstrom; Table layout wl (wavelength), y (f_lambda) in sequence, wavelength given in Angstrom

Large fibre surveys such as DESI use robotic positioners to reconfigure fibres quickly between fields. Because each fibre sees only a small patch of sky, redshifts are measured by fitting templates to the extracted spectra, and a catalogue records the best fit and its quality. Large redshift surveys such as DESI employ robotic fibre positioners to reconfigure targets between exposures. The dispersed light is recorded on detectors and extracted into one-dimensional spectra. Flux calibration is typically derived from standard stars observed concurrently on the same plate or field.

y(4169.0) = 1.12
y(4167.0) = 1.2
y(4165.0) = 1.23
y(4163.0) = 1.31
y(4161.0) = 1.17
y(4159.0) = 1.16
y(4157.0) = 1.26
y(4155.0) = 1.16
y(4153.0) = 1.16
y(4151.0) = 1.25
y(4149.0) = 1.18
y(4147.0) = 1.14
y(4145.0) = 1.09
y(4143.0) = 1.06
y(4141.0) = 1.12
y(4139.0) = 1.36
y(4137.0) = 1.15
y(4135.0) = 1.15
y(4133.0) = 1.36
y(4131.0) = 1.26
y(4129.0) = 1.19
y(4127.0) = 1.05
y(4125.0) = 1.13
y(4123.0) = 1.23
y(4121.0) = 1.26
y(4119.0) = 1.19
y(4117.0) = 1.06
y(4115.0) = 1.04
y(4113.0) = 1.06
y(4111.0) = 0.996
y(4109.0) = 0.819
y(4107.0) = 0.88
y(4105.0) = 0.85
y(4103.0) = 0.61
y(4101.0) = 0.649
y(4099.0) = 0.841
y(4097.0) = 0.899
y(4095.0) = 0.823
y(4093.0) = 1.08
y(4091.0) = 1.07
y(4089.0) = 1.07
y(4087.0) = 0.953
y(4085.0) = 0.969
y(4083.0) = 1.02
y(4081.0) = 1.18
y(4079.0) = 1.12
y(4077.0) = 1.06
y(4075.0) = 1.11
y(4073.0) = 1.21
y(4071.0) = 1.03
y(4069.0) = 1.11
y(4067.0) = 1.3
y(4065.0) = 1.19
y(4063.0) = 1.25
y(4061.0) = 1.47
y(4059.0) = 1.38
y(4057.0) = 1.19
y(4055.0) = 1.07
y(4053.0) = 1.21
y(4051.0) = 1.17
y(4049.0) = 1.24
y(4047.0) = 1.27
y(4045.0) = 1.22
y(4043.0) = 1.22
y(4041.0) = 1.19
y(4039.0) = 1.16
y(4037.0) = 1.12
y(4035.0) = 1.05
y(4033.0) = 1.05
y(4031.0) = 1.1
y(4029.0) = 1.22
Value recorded 7.8 Angstrom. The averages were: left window 1.2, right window 1.19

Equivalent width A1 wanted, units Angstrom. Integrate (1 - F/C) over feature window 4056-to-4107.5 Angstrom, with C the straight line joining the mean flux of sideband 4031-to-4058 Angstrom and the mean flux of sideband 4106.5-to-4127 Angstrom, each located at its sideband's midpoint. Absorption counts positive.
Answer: 3.05 Angstrom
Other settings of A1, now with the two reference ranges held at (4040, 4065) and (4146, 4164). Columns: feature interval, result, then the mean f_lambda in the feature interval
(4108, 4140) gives 1.75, 1.14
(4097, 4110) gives 4.63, 0.784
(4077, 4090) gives 1.84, 1.05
